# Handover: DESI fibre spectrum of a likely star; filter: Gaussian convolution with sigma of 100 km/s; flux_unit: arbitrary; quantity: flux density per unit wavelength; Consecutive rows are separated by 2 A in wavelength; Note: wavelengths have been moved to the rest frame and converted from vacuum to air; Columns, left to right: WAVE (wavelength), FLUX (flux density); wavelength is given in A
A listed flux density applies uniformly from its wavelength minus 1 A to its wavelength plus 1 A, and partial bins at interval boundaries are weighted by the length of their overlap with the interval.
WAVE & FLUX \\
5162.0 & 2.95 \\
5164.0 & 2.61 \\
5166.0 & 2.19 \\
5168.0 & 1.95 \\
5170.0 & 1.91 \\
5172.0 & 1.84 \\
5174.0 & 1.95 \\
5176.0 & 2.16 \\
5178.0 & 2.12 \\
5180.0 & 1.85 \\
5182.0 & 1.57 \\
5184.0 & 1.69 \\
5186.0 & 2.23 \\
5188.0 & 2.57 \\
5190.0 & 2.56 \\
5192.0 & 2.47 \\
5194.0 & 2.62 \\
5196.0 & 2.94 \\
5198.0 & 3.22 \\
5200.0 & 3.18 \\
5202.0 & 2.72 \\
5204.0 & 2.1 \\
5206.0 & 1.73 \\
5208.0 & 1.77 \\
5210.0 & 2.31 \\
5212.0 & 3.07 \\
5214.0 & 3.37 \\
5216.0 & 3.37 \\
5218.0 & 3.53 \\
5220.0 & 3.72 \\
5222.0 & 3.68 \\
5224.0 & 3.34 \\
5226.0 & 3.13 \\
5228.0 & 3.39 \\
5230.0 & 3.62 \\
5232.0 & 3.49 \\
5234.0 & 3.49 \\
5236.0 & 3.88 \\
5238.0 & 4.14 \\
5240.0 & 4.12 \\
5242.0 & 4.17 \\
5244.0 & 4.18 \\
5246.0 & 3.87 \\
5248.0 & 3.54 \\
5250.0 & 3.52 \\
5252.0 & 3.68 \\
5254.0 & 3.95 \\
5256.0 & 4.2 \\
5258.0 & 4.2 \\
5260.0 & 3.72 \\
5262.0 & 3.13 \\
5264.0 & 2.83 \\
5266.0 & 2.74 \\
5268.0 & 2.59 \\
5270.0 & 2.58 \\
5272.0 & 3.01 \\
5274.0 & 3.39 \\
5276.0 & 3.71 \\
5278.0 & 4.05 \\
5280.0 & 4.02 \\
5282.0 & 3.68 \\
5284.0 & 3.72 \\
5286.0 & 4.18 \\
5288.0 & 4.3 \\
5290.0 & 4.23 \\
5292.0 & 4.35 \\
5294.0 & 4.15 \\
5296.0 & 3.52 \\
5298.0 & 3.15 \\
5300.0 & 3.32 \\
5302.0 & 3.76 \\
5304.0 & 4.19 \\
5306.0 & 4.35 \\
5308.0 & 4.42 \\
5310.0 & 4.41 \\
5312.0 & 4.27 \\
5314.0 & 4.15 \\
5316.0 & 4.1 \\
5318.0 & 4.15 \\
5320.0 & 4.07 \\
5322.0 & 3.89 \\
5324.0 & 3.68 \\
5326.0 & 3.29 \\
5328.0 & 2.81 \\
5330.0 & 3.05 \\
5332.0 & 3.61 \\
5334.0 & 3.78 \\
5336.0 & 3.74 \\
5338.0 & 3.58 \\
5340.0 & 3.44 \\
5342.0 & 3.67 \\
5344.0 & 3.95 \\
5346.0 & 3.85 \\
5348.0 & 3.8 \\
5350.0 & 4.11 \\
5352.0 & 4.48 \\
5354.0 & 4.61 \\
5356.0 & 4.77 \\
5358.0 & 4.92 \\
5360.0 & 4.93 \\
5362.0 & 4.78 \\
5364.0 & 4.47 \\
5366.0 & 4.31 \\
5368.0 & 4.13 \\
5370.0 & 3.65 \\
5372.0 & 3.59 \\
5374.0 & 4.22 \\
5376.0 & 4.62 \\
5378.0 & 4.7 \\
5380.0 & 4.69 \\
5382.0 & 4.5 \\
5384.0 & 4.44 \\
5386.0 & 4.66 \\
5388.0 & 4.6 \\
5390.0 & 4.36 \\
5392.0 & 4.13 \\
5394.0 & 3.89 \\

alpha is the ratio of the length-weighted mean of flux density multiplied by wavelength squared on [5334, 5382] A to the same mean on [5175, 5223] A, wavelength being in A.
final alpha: 1.72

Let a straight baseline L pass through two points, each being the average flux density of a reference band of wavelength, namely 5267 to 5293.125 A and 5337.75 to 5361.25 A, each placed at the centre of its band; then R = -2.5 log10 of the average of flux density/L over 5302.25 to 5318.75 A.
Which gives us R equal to -0.09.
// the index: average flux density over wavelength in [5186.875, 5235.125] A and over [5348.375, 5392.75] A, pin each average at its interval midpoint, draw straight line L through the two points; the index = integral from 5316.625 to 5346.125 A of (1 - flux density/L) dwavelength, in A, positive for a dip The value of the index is 3.2 A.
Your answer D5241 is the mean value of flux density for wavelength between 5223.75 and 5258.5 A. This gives 3.78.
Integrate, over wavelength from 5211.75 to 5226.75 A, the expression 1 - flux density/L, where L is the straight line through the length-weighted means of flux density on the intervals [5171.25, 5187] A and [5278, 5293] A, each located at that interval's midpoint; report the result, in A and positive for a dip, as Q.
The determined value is -3.8 A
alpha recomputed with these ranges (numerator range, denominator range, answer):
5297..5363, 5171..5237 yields 1.51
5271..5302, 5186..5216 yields 1.49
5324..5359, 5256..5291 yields 1.11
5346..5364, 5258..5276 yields 1.50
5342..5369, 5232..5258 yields 1.17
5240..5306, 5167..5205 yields 1.66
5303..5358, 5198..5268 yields 1.22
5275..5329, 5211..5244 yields 1.12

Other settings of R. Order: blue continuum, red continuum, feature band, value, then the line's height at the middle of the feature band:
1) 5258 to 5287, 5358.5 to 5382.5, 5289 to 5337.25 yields -0.01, 3.82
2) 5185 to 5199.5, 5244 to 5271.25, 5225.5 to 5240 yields -0.15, 3.16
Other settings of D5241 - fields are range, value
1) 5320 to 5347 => 3.58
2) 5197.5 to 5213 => 2.49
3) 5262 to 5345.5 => 3.7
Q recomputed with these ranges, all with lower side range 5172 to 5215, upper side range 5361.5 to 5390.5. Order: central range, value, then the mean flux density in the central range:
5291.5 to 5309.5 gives -1.84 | 3.91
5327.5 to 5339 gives 1.34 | 3.46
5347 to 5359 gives -0.94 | 4.45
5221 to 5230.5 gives -2.41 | 3.42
